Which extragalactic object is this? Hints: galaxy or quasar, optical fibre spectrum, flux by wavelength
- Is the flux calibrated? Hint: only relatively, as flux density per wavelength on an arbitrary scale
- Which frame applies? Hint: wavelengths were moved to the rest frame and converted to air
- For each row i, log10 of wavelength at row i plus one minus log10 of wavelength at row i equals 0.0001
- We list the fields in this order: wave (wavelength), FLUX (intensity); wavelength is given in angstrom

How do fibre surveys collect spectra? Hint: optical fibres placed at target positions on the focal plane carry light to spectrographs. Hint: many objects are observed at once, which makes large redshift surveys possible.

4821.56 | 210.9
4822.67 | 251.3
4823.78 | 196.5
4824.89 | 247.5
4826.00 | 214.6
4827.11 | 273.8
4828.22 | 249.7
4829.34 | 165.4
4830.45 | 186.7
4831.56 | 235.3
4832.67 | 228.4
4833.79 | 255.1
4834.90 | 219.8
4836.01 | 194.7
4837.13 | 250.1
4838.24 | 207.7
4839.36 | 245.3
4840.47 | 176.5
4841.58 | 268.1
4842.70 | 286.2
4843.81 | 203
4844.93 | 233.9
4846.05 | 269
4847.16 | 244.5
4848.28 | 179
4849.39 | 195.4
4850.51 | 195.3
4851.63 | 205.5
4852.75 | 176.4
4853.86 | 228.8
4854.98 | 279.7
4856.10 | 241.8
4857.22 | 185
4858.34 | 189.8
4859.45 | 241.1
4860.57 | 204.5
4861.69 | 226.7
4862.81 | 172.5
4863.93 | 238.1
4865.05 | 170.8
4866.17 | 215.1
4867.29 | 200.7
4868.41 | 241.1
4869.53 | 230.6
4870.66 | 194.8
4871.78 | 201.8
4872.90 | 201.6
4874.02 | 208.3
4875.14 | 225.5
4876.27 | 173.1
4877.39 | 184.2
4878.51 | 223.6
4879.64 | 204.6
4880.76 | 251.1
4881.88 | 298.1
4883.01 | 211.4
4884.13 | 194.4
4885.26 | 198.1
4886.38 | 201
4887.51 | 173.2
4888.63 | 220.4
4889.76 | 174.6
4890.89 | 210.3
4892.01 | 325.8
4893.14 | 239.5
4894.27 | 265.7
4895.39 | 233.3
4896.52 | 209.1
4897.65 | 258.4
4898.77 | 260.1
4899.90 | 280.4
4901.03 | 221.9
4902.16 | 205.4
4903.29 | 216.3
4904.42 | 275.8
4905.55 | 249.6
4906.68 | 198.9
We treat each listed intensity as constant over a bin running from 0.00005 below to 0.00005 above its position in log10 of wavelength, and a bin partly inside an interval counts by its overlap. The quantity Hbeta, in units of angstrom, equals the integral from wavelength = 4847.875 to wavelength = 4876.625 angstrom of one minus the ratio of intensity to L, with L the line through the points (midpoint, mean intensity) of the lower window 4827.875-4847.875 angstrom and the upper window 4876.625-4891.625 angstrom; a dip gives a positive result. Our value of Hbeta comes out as 1.39 angstrom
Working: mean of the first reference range 228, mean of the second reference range 212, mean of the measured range 209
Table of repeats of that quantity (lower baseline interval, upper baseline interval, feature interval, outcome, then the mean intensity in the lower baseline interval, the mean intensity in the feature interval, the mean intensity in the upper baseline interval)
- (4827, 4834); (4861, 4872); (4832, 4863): -0.8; 223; 222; 209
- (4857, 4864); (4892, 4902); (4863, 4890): 1.9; 207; 210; 249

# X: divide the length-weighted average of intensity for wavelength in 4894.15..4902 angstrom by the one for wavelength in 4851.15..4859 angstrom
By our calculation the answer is 1.13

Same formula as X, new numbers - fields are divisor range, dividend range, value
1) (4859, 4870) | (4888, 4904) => 1.11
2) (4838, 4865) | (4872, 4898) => 1.00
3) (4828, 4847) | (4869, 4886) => 0.94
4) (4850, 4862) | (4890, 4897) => 1.13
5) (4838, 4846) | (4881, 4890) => 0.90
